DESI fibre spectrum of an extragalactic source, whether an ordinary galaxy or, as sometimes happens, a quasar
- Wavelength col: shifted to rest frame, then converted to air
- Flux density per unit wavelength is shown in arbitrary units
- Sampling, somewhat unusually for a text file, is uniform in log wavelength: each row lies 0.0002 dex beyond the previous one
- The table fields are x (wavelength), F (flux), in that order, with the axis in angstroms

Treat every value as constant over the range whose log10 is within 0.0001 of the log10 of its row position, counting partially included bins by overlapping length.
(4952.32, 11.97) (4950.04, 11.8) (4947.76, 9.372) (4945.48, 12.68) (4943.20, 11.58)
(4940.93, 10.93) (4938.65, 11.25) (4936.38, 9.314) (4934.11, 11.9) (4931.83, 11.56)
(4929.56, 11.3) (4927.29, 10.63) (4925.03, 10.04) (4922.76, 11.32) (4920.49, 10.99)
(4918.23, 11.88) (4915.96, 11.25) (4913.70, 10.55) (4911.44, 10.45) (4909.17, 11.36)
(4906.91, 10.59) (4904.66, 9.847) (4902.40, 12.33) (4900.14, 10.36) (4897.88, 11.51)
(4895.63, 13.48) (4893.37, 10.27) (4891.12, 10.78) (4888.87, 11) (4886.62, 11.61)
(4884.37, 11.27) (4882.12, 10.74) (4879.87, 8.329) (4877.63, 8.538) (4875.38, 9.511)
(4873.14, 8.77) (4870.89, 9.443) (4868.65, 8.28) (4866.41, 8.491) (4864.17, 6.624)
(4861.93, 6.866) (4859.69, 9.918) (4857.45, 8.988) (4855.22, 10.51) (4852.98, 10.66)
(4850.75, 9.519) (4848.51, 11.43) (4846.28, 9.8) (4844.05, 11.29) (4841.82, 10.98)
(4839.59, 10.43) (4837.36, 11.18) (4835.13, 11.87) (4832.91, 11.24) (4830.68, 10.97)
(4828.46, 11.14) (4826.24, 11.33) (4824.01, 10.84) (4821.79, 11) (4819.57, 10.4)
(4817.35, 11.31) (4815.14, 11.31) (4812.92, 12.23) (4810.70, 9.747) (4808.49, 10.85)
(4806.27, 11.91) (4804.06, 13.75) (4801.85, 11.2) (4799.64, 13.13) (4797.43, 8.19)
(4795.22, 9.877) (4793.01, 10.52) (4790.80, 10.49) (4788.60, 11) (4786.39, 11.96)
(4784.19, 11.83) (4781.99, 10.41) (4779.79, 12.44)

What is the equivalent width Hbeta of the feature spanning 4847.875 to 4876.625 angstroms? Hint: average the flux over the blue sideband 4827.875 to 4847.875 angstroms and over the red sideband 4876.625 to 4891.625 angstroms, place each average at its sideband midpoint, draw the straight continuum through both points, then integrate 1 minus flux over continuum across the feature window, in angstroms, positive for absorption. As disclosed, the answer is 4.1 angstroms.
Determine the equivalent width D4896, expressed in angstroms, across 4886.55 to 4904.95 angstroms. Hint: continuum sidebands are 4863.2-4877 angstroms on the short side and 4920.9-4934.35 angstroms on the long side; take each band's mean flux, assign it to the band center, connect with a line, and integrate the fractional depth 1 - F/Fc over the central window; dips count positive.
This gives -3.1 angstroms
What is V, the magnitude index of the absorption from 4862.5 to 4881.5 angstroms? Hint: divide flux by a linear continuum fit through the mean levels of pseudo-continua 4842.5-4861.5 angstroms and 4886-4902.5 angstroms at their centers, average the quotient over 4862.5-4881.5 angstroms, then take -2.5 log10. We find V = 0.25 mag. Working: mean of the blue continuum 10.2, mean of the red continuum 11.4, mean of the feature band 8.51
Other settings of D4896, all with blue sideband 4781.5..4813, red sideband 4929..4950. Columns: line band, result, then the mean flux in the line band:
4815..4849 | 0.3 angstroms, 11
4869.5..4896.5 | 2.1 angstroms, 10.3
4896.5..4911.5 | 0.2 angstroms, 11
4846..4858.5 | 1.1 angstroms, 10.2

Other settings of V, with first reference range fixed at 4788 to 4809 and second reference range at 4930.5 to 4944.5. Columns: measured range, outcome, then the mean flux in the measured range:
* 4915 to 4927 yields 0.004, 11.1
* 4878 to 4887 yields 0.088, 10.2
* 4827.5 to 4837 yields -0.019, 11.3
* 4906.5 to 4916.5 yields 0.027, 10.8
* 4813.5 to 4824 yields 0.005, 11.1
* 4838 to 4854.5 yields 0.050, 10.6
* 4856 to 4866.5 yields 0.326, 8.22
